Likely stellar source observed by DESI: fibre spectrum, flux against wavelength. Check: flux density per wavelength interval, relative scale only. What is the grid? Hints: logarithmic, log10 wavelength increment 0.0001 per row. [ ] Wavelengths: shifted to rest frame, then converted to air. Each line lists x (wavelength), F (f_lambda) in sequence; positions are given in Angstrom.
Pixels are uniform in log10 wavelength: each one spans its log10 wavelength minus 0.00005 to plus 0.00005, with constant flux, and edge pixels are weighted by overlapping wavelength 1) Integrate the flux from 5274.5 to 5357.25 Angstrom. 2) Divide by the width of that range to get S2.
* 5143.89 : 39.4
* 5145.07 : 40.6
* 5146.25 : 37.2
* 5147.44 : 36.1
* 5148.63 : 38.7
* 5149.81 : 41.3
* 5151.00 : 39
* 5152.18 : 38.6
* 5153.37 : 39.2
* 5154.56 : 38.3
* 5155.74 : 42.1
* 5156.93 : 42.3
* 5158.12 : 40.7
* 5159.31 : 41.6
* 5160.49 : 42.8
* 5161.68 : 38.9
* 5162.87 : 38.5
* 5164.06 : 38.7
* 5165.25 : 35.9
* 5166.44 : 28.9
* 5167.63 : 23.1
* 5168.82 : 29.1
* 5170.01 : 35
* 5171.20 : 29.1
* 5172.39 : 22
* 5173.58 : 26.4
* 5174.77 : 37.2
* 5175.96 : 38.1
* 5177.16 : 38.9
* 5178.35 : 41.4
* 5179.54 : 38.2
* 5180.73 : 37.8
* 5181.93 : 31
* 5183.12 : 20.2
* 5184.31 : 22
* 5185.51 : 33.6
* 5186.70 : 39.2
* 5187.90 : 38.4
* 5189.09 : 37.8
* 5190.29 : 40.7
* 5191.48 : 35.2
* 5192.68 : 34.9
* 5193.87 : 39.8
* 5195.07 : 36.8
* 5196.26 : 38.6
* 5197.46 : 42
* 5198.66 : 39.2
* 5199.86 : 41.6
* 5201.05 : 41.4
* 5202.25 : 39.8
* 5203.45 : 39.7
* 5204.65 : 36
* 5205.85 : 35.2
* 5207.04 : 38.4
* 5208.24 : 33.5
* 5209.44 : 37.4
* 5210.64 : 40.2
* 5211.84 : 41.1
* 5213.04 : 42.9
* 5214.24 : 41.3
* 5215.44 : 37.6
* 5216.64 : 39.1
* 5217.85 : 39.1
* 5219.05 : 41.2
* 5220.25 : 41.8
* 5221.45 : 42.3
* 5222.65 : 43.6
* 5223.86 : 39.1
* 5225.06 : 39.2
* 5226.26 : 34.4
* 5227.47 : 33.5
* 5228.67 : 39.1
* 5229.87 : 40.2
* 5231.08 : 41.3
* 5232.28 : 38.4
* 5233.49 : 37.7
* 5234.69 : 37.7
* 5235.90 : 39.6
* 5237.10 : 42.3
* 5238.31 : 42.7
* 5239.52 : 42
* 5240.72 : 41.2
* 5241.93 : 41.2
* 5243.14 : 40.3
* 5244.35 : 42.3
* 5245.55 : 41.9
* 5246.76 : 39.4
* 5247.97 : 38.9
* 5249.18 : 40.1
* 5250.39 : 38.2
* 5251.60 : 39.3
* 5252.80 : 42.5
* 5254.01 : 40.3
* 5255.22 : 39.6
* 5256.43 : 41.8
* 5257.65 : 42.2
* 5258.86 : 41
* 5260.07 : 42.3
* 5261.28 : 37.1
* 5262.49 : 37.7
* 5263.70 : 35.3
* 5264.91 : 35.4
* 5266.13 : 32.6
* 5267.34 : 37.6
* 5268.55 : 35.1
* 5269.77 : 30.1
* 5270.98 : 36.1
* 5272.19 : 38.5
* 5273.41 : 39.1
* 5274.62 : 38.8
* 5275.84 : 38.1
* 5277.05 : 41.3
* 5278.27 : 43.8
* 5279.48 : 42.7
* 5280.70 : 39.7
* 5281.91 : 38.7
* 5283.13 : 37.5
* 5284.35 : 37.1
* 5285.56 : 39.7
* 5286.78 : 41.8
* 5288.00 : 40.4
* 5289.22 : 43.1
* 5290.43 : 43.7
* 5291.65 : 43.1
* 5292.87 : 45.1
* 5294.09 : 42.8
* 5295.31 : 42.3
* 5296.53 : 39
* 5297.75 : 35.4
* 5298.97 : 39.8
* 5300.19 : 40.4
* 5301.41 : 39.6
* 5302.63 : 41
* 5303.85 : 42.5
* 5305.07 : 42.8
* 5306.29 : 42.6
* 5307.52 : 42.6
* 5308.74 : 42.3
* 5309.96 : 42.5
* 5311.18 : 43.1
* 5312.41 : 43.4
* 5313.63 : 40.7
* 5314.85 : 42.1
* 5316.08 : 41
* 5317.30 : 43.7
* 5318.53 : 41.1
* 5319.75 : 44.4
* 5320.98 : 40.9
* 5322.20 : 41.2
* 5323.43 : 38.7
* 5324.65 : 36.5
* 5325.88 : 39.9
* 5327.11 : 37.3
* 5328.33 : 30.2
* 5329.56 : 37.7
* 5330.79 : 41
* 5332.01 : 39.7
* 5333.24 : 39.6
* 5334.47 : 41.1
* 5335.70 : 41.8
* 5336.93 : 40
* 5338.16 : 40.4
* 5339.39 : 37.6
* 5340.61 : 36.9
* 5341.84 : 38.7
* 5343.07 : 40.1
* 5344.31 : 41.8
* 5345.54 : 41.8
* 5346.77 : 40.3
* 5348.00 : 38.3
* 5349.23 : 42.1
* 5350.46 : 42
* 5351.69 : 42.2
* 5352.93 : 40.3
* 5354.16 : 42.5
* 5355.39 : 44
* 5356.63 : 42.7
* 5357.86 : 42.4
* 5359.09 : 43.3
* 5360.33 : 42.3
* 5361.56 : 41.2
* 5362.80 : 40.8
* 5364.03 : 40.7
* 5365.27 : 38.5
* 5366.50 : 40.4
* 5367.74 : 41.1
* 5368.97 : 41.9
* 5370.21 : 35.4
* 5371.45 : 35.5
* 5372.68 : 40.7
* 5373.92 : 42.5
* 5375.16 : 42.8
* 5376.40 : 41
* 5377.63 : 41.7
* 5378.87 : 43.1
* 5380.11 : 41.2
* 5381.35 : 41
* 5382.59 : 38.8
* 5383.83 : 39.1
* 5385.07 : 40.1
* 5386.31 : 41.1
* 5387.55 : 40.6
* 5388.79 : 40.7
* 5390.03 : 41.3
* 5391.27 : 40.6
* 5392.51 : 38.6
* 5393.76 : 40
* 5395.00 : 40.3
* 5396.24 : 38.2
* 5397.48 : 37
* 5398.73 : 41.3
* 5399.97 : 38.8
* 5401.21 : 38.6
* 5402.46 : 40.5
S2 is 40.7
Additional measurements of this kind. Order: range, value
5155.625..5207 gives 36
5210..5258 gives 40.1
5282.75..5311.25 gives 41.3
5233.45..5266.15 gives 39.9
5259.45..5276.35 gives 36.7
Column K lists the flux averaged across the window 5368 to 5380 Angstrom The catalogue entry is 40.6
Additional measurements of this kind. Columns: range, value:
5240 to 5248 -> 40.9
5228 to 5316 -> 40.1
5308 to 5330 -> 40.4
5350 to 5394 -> 40.9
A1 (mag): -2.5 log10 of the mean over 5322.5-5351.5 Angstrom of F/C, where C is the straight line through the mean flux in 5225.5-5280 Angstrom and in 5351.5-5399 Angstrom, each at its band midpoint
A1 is 0.023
